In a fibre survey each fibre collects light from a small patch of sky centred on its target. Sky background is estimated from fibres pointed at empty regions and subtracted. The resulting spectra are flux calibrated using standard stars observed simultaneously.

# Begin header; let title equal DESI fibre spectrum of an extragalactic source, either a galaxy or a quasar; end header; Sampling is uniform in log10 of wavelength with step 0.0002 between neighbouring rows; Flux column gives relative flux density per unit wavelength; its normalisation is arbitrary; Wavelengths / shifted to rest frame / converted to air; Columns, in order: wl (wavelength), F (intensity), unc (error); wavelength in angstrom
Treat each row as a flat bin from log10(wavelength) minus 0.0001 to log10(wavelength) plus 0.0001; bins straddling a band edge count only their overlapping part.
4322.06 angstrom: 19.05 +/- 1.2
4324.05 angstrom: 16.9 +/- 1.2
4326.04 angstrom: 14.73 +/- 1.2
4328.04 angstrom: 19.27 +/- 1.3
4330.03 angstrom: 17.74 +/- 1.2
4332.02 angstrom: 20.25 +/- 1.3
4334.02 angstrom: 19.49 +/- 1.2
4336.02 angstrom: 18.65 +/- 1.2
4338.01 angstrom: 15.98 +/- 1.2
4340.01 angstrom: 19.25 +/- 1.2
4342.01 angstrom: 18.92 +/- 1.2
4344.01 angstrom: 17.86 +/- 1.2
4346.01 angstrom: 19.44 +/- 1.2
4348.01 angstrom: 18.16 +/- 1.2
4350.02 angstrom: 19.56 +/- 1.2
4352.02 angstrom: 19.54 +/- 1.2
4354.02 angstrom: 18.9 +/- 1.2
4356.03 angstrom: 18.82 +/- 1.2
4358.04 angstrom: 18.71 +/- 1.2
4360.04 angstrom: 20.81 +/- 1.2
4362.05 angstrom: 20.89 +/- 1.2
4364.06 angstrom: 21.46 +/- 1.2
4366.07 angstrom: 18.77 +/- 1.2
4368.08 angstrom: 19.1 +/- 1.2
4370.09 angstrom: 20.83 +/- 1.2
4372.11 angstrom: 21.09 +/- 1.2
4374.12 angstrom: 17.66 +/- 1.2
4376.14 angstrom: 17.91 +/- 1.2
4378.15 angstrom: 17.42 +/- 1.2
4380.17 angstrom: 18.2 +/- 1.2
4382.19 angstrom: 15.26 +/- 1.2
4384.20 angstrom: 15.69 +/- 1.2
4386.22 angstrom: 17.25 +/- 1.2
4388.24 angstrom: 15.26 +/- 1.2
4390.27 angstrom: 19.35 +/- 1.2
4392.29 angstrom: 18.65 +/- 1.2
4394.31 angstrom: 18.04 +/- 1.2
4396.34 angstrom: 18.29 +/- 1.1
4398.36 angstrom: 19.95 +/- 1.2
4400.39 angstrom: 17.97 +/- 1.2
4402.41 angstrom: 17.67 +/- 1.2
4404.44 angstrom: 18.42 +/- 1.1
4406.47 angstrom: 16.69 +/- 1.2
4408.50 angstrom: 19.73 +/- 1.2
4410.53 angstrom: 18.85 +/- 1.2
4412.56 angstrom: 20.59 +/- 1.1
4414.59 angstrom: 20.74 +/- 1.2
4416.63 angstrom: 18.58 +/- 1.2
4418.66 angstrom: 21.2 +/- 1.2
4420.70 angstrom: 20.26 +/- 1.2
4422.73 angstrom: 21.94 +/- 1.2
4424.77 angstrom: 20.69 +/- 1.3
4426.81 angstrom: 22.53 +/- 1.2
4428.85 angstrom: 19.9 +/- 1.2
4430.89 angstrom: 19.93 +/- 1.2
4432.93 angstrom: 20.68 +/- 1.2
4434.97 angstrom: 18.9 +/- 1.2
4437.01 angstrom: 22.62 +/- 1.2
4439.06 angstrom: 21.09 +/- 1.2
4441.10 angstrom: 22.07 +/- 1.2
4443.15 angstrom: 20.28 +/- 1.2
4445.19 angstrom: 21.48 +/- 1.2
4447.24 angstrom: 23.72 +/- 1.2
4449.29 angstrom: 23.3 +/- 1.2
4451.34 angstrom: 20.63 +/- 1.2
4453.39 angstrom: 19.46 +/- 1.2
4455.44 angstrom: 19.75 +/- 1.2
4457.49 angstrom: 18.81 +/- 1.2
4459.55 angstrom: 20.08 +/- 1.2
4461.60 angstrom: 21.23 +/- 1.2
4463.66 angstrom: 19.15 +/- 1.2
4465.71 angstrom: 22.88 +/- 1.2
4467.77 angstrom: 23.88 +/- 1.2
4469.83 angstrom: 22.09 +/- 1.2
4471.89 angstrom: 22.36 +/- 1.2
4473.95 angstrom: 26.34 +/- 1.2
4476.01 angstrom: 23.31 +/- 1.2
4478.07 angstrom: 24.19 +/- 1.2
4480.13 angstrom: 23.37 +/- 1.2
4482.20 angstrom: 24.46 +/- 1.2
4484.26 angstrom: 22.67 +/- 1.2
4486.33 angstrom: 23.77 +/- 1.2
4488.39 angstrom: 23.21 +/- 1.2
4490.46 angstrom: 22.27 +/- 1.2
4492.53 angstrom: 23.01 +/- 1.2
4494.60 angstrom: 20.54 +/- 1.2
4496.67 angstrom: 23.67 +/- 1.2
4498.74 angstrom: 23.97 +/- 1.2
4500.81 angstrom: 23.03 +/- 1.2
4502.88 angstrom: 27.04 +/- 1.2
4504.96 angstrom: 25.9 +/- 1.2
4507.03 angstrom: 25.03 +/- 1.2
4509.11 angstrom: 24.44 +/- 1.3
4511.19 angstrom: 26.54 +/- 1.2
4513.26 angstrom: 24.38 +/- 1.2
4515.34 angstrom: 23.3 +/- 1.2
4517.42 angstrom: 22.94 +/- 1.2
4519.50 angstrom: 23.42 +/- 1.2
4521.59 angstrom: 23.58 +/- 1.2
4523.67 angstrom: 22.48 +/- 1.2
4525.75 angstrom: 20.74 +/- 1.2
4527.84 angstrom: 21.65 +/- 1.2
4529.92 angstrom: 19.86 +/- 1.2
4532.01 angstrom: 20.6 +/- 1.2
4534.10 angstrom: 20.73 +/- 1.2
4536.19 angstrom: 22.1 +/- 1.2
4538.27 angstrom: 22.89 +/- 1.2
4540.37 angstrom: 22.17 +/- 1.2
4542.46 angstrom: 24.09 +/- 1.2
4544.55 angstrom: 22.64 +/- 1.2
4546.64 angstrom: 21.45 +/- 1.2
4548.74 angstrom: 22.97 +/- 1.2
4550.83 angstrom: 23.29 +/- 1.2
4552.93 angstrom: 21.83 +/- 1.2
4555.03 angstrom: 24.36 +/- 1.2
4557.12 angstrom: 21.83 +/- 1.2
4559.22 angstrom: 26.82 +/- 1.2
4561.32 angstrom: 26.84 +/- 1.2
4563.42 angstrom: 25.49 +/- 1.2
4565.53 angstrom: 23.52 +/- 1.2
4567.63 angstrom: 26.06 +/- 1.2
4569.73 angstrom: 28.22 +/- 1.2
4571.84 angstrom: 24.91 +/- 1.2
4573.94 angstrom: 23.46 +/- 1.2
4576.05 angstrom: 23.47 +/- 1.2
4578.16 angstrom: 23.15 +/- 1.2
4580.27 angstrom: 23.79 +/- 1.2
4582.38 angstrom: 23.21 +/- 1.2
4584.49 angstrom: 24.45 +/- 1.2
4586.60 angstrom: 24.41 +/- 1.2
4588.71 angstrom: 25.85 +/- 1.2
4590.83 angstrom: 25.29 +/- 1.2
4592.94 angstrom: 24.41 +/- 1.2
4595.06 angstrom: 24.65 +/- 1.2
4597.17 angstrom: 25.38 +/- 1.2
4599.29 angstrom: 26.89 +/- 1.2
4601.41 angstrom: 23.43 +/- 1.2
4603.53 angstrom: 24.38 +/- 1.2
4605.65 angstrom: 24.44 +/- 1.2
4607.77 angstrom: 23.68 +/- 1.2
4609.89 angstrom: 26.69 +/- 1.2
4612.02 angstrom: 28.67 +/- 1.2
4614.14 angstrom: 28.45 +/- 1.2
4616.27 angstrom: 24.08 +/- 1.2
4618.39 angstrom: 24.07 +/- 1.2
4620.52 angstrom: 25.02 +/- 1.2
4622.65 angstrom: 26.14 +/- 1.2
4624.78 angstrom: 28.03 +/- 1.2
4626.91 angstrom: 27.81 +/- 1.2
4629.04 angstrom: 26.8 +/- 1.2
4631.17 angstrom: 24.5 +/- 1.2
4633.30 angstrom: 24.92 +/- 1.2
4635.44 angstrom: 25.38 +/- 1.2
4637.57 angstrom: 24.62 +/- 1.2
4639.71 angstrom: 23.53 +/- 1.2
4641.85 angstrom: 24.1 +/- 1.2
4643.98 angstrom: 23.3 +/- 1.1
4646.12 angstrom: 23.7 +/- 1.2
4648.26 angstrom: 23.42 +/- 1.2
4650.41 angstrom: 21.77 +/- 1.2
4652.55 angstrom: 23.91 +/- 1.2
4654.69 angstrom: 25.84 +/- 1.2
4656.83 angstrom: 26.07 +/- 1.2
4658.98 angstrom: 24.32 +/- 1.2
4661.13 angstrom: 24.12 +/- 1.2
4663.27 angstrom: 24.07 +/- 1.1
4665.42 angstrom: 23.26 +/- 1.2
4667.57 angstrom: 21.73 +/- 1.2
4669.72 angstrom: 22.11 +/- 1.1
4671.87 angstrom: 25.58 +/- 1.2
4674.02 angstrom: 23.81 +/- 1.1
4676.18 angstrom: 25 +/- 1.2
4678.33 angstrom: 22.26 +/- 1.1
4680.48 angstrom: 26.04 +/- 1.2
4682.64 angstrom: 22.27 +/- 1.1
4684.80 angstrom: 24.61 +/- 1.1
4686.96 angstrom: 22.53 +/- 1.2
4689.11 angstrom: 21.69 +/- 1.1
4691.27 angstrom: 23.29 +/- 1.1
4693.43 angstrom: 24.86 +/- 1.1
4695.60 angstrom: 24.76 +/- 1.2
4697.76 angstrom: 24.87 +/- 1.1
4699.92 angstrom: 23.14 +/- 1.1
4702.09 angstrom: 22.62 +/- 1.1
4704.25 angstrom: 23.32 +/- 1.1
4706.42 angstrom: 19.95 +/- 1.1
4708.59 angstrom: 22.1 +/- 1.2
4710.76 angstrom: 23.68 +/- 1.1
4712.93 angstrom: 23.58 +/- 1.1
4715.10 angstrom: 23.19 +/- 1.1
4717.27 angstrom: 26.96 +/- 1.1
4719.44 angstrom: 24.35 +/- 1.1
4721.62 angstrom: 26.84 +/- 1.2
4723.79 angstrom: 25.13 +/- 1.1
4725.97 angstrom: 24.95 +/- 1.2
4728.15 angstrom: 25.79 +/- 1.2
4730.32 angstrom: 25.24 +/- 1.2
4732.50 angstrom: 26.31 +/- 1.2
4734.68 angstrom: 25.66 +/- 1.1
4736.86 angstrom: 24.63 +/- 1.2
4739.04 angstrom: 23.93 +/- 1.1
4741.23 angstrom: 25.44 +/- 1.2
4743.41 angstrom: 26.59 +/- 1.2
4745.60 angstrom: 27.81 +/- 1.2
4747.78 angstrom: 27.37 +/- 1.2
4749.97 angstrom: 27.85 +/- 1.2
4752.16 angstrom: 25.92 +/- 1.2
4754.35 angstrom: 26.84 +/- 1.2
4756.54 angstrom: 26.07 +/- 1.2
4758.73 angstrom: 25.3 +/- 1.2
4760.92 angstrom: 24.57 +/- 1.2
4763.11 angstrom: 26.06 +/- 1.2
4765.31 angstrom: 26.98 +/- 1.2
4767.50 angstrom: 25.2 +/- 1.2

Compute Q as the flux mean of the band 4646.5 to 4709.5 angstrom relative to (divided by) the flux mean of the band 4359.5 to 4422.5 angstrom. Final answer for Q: 1.25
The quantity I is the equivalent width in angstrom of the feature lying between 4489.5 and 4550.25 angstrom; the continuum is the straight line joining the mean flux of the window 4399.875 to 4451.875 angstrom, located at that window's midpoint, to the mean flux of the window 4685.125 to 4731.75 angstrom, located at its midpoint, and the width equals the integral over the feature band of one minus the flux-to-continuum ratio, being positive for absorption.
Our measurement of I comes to -4.0 angstrom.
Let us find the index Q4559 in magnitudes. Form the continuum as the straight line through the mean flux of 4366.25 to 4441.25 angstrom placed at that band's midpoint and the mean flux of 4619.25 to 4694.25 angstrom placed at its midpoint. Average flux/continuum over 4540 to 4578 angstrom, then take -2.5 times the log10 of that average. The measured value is -0.08 mag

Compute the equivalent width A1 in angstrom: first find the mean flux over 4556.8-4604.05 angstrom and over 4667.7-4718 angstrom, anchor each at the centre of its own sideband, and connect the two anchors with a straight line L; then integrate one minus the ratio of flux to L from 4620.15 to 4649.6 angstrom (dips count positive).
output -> -1.05 angstrom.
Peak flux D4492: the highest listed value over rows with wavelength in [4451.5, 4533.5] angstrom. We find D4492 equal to 27.04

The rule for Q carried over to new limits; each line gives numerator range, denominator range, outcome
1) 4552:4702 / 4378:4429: 1.30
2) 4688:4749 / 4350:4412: 1.32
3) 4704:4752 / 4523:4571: 1.08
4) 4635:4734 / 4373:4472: 1.21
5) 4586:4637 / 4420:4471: 1.21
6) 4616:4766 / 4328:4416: 1.32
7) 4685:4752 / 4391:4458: 1.22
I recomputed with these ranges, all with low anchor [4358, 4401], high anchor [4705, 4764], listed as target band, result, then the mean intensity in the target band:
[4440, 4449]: -1.0 angstrom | 22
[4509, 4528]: -2.0 angstrom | 23.4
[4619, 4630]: -1.6 angstrom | 26.6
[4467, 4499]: -4.3 angstrom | 23.3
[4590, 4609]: -1.7 angstrom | 24.7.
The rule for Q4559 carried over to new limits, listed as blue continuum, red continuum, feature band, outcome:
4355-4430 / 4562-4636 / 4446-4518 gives -0.06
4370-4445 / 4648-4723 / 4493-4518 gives -0.16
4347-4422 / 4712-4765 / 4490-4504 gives -0.12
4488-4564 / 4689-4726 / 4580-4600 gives -0.06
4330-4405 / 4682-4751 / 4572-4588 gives -0.07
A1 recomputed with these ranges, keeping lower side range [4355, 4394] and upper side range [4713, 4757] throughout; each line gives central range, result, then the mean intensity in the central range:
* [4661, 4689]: 1.17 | 23.6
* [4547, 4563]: -1.26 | 23.9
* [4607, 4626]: -2.21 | 26.1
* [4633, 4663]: -0.18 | 24.2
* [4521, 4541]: 0.07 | 21.6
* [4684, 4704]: 1.12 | 23.6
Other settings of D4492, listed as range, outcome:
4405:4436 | 22.53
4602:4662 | 28.67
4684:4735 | 26.96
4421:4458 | 23.72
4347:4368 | 21.46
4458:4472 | 23.88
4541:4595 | 28.22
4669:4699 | 26.04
